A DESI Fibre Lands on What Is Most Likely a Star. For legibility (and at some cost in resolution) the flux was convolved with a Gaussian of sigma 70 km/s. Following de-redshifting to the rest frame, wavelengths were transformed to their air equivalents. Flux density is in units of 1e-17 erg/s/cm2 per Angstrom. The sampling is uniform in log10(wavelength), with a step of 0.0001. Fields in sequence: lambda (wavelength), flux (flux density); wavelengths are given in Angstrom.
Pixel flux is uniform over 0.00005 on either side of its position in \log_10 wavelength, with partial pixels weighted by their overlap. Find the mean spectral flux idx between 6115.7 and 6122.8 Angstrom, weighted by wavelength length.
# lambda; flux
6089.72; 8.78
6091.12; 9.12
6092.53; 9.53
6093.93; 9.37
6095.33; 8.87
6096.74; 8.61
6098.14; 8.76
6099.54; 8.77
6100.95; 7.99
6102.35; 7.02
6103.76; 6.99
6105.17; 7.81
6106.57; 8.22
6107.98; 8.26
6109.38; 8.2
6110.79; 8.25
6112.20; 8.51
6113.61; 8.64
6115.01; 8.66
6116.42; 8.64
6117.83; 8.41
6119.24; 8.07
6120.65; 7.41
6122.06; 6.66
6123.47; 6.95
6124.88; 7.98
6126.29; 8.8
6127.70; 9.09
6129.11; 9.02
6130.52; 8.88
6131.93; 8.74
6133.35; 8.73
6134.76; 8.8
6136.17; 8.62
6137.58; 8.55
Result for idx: 7.83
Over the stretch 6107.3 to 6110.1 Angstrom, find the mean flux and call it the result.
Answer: 8.24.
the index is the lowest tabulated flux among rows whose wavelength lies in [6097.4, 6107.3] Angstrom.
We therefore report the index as 6.99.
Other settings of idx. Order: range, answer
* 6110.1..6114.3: 8.46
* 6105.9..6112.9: 8.28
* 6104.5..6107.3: 8.03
